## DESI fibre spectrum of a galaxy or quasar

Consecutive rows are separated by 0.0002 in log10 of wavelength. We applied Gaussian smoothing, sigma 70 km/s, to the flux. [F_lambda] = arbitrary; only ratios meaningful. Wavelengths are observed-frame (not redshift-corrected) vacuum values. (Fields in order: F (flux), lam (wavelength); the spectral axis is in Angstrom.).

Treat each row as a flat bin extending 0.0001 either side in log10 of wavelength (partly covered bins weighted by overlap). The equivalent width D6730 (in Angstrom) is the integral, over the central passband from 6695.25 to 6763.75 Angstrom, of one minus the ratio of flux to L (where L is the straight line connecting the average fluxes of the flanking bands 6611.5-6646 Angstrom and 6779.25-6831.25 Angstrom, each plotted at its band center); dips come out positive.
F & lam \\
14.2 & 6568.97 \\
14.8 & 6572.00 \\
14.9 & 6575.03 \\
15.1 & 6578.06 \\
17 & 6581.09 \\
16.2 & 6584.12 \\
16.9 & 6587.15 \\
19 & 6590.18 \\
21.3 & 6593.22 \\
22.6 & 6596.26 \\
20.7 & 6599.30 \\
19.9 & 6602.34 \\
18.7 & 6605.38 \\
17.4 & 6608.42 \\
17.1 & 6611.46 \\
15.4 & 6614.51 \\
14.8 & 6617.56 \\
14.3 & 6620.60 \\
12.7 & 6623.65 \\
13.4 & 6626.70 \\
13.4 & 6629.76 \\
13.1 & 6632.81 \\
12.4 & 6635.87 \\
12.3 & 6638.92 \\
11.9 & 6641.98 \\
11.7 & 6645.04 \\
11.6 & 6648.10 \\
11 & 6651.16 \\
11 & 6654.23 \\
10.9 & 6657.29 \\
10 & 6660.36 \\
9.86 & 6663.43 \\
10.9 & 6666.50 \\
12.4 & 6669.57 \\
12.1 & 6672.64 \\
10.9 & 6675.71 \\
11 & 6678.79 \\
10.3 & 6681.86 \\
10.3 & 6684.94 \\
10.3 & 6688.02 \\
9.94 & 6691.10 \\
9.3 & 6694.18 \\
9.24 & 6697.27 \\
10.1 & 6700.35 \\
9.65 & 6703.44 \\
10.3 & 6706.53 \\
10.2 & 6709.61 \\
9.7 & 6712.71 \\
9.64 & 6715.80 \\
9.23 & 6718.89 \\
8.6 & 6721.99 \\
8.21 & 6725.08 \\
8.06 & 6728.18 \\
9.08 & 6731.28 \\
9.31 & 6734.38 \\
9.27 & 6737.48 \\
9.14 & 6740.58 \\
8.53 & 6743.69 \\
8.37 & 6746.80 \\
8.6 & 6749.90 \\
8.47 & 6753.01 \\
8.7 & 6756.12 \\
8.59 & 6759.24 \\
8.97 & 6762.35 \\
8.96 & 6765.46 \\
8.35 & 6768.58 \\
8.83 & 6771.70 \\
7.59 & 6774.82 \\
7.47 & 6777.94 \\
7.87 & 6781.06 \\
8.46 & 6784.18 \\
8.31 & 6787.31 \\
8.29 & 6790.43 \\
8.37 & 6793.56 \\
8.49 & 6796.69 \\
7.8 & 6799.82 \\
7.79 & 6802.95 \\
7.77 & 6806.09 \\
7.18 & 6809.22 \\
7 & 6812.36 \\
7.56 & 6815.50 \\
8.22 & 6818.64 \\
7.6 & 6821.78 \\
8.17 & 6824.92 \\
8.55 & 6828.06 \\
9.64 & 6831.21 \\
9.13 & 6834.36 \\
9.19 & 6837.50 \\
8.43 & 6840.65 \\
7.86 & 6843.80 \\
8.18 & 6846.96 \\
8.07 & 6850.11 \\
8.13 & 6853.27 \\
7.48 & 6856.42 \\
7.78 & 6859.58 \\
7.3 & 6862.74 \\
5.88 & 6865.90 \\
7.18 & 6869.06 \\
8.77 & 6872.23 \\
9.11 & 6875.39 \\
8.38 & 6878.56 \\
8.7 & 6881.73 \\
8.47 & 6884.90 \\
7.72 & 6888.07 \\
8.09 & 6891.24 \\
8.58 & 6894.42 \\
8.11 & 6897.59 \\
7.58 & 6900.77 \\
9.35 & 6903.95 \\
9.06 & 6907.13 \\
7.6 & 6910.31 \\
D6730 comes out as 8.2 Angstrom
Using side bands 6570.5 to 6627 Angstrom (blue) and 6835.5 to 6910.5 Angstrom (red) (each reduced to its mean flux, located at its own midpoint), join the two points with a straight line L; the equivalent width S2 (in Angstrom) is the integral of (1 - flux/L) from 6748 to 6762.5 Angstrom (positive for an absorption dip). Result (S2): 4.0 Angstrom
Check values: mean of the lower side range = 17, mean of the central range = 8.63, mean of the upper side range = 8.14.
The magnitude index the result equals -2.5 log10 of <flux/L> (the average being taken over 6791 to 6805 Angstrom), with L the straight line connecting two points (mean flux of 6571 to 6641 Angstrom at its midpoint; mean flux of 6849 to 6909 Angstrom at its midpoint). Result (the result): 0.28 mag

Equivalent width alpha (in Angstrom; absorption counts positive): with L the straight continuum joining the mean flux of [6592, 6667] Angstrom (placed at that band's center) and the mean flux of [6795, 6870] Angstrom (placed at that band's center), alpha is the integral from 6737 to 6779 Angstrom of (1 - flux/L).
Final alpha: 7.1 Angstrom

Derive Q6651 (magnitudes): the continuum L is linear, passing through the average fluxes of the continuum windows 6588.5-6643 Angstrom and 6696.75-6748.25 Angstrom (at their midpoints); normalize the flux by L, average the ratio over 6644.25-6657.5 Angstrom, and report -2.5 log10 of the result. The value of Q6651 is 0.23 mag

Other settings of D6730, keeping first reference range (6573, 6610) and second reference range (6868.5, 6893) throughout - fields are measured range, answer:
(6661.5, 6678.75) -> 4.85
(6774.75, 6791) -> 5.11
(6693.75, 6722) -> 9.12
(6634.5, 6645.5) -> 2.98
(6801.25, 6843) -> 8.69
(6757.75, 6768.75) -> 3.21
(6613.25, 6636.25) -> 4.56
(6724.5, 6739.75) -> 5.22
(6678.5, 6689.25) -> 3.33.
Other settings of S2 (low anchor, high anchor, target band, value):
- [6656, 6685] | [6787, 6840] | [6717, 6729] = 1.6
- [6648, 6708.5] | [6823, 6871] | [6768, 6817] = 5.1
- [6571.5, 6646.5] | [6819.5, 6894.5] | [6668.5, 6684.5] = 3.0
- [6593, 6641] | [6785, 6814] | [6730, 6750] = 3.1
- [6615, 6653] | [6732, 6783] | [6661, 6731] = 4.5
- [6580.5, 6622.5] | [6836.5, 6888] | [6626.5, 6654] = 7.1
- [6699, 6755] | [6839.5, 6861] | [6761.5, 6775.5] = 0.3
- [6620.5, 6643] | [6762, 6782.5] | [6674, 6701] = 2.1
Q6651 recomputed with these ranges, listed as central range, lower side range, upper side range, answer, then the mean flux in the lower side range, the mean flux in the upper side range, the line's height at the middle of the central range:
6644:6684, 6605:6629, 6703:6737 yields 0.13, 15.3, 9.26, 12.5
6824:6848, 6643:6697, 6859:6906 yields 0.00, 10.8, 8.08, 8.67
